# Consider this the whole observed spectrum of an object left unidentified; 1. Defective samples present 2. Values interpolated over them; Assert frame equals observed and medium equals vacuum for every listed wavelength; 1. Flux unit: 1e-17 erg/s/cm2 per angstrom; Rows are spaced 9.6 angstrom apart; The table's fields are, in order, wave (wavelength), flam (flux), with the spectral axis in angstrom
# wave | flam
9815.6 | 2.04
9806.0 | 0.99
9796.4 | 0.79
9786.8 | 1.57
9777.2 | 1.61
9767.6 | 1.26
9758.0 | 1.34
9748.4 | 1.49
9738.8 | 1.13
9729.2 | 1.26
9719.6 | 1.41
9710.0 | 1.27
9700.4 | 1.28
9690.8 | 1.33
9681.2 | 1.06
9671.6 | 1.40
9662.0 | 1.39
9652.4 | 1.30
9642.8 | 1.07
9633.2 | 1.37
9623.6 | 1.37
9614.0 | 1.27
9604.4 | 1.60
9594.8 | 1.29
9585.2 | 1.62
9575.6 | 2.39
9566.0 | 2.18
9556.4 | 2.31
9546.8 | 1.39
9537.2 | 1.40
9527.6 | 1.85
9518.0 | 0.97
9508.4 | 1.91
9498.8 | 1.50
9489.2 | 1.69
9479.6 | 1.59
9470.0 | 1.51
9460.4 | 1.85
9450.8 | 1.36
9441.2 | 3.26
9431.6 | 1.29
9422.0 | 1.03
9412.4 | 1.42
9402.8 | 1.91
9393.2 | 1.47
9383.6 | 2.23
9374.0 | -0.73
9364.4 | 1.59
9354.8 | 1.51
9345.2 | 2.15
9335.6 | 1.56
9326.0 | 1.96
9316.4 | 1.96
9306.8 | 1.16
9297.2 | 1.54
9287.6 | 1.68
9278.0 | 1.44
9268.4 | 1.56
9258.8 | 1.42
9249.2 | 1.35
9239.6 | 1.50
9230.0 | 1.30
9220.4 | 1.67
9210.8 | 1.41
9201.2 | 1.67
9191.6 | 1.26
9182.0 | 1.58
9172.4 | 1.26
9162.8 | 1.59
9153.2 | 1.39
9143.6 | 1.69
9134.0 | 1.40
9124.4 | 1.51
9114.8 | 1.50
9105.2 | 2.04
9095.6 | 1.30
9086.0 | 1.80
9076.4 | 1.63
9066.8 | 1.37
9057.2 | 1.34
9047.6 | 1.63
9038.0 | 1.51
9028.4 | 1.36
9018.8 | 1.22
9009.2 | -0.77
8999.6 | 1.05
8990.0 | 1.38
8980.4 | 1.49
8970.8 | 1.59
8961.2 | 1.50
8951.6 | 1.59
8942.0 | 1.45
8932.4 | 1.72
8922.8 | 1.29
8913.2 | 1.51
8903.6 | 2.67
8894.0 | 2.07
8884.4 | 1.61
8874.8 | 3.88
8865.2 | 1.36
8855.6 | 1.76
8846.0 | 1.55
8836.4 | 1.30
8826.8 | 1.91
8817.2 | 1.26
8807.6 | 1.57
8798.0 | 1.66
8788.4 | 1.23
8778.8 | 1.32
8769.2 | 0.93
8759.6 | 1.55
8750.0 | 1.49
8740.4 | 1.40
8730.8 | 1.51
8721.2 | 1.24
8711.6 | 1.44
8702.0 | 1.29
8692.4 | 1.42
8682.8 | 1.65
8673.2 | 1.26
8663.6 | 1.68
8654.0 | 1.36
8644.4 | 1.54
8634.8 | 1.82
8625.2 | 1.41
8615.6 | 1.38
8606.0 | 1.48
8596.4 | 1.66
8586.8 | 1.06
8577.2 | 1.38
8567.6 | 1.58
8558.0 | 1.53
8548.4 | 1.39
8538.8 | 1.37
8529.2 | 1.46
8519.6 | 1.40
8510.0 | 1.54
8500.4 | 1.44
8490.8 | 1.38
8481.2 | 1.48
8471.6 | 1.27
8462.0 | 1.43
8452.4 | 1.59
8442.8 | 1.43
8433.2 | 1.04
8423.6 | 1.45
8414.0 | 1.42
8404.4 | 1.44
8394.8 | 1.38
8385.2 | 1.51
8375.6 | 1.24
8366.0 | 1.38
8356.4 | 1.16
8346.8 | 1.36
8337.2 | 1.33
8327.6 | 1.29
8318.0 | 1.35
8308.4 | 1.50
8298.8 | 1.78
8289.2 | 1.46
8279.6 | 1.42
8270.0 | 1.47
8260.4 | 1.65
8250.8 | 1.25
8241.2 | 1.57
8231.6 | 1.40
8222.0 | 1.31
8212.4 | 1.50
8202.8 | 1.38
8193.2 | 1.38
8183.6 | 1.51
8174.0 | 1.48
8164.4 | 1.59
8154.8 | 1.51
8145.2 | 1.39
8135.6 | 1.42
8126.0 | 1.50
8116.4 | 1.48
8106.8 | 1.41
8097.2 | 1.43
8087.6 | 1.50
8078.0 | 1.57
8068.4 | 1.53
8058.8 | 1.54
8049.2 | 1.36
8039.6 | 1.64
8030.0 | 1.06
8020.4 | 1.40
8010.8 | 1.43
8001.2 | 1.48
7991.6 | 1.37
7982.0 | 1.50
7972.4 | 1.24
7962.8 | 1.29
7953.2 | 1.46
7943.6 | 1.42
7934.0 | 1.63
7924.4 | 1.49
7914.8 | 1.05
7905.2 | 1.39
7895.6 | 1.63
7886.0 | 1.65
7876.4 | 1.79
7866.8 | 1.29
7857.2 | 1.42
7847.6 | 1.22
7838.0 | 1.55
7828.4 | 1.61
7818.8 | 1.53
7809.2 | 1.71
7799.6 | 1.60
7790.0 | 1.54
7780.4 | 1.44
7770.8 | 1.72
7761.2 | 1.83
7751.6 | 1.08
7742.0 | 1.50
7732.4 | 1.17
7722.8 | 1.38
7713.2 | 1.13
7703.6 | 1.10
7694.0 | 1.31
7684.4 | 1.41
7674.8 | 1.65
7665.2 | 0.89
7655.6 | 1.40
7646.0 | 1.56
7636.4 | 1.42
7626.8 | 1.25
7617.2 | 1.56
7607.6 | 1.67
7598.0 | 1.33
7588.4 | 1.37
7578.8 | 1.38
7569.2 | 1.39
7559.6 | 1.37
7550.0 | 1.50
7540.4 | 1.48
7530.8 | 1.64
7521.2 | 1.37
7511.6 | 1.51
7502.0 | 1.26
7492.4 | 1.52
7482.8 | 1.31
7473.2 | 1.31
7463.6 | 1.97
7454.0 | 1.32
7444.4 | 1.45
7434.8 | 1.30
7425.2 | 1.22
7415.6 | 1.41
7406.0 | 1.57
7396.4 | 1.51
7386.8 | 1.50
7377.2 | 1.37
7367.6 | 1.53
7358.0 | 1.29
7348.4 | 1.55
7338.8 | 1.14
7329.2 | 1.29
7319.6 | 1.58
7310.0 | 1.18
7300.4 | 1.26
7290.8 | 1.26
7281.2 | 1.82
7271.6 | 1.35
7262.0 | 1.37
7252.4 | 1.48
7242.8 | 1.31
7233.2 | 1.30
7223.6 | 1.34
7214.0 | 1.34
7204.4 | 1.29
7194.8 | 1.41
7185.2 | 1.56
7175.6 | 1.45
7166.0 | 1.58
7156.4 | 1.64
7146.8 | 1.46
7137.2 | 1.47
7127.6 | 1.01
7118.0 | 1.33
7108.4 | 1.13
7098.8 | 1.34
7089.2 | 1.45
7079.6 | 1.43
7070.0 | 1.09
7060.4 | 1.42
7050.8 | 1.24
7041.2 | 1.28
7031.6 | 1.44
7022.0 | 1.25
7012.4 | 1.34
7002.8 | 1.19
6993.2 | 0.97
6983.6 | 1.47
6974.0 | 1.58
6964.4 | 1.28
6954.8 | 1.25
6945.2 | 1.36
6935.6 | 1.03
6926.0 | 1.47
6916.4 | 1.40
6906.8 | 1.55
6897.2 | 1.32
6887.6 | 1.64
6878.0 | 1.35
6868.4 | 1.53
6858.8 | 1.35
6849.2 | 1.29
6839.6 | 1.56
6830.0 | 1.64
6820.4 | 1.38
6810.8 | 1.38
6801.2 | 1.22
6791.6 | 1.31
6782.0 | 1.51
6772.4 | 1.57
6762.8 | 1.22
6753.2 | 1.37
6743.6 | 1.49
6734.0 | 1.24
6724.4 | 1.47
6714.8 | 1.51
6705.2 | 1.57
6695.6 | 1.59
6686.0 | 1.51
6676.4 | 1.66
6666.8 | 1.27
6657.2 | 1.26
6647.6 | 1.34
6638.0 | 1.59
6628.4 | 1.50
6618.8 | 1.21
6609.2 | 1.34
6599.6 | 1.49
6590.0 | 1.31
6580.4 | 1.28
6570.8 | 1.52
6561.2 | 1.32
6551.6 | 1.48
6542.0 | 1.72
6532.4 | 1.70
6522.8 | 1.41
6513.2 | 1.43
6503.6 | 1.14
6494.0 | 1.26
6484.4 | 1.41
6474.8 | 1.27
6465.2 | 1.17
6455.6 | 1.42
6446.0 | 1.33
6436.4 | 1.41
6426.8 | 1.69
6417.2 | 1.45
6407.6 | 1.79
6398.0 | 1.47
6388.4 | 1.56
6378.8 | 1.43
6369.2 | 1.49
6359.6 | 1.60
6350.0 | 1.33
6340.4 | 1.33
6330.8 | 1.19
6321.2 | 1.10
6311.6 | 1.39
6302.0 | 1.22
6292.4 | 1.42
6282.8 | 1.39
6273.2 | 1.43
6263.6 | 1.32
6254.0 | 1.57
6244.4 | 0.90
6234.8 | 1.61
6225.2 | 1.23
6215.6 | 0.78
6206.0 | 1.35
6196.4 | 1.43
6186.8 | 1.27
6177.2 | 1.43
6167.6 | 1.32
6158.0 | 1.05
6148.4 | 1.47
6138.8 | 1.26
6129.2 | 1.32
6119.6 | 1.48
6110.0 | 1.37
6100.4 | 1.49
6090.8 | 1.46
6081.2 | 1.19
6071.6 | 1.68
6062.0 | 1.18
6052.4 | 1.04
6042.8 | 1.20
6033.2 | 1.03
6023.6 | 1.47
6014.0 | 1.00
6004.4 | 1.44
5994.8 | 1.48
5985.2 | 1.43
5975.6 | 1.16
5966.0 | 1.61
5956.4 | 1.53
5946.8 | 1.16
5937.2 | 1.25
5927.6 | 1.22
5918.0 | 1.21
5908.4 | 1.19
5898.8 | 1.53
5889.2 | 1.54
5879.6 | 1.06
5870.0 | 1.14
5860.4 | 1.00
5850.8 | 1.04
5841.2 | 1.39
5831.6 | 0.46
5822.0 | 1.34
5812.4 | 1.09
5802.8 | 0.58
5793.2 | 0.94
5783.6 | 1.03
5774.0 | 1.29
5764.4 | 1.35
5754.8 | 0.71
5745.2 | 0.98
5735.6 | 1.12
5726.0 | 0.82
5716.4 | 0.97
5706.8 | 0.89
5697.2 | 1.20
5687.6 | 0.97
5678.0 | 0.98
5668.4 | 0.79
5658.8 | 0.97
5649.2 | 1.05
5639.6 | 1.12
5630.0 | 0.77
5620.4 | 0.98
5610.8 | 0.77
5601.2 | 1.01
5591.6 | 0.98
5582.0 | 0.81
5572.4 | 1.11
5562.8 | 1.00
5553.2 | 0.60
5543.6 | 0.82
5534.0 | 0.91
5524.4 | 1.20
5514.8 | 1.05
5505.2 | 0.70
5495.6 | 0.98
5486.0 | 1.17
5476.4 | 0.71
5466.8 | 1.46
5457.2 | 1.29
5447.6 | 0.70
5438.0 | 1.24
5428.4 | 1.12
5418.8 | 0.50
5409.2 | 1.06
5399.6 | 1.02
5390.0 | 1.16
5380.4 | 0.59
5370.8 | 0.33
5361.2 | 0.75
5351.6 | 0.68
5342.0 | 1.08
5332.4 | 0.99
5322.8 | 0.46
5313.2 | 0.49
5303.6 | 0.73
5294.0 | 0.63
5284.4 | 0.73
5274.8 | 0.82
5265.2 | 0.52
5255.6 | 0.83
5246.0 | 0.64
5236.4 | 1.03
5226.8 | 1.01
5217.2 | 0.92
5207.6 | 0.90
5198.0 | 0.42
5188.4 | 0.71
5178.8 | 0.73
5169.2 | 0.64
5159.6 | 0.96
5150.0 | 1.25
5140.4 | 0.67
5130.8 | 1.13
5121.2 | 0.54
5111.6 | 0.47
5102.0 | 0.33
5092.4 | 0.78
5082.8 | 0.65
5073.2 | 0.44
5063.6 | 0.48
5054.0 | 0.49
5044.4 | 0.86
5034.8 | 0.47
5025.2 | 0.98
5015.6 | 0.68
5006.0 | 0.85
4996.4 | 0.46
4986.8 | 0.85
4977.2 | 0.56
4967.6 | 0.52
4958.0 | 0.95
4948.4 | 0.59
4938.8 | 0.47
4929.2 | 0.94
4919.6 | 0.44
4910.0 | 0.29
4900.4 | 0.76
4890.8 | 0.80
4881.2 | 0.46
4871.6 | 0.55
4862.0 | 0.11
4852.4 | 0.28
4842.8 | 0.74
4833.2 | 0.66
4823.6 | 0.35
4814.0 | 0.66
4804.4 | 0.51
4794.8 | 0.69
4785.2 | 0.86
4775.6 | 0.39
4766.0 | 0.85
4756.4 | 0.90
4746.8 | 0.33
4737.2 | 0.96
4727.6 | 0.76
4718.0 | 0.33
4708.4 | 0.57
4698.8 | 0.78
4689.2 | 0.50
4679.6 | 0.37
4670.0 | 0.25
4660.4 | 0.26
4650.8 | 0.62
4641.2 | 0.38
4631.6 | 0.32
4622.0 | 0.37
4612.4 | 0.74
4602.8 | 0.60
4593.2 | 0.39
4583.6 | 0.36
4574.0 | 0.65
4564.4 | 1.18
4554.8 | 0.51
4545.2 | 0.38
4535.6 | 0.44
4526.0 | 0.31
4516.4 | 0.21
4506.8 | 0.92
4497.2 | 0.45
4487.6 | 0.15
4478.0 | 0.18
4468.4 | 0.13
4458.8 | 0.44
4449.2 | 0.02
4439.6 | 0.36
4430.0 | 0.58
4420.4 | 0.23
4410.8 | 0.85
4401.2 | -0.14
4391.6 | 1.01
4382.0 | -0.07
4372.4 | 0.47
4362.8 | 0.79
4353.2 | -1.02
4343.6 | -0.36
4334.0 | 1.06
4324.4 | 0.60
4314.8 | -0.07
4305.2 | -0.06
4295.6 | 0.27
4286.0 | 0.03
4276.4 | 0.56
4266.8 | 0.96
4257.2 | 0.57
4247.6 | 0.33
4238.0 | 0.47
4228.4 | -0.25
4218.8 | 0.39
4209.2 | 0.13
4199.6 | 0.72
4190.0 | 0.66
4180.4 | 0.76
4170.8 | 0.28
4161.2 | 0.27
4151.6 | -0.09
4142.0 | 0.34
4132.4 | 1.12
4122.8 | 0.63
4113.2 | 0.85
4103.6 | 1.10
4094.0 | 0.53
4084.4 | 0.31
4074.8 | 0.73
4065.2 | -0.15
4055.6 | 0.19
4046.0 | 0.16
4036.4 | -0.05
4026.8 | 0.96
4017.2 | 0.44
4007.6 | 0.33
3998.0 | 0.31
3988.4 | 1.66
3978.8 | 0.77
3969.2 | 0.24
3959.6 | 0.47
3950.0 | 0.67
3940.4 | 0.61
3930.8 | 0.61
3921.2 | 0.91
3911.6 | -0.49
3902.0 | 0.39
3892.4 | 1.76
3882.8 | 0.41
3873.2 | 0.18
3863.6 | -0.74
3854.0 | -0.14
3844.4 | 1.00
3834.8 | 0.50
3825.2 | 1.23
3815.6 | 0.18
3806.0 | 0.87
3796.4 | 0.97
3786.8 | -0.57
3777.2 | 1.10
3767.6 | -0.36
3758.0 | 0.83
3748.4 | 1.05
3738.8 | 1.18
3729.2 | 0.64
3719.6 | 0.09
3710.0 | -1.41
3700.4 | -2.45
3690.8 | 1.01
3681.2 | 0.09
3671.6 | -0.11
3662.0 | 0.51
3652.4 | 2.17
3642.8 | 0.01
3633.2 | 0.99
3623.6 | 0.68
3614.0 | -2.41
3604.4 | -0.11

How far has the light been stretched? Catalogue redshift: 0.35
